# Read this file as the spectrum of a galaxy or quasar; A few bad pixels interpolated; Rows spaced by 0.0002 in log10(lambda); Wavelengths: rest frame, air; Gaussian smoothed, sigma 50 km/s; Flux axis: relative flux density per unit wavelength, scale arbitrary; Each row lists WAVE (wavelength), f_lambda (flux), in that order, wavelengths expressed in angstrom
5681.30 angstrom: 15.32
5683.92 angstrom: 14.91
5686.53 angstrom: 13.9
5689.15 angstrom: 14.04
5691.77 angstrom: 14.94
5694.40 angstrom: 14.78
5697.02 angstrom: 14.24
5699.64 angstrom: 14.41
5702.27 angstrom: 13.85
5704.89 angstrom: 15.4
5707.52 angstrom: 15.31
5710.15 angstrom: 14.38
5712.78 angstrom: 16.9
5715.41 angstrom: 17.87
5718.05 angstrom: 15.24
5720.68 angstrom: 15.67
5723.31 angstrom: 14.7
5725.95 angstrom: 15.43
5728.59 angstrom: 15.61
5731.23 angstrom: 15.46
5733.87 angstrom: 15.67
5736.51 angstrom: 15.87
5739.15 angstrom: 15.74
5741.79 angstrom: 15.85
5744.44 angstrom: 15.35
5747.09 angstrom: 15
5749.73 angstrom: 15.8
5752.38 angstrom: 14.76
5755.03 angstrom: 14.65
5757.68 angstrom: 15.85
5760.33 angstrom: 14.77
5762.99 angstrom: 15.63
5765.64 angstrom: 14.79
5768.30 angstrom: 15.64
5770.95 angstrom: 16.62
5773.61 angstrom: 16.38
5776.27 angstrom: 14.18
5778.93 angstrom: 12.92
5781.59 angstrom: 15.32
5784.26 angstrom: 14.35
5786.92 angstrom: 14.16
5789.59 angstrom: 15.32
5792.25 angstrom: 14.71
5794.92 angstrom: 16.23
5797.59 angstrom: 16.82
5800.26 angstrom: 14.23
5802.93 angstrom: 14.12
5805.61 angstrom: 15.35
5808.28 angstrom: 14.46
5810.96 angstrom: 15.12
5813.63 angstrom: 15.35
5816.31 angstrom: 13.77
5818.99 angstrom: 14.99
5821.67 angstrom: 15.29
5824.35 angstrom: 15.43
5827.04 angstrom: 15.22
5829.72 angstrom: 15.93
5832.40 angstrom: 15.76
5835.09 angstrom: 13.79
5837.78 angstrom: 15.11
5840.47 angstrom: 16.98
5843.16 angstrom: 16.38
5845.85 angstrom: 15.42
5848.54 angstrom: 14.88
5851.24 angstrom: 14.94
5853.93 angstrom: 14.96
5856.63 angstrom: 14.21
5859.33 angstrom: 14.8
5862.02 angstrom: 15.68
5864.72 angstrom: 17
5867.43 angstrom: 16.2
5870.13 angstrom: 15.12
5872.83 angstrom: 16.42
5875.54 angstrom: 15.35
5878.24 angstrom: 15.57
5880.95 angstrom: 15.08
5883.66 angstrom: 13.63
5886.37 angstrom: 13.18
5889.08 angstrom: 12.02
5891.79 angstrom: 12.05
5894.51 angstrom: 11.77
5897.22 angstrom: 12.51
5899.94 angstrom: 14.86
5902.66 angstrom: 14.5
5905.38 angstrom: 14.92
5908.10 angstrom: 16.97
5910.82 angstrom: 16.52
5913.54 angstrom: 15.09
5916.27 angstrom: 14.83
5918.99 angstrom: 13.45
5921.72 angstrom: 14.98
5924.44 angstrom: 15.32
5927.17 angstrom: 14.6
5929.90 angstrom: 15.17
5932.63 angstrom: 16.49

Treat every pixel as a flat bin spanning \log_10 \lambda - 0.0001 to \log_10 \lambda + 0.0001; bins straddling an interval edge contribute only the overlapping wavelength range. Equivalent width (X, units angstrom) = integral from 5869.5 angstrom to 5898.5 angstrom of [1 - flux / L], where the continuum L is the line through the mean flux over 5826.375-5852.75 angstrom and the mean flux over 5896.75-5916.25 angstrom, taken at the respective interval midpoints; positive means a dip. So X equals 2.7 angstrom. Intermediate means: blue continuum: 15.4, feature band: 13.9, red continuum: 15.1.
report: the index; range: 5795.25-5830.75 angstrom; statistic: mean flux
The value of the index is 15.1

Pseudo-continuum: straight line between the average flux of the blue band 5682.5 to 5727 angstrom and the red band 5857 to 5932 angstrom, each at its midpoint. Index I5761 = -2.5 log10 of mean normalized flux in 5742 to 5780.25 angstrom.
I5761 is -0.02 mag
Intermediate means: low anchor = 15.1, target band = 15.2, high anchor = 14.7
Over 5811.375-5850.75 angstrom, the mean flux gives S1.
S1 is 15.3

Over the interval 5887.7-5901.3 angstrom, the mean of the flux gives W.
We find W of 12.6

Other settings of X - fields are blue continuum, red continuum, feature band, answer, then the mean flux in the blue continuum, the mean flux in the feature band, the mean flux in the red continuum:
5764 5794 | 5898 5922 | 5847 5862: 0.2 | 15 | 14.9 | 15.1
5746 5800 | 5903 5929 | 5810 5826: 0.2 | 15.2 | 15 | 15.2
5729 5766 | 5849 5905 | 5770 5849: -1.0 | 15.4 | 15.1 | 14.5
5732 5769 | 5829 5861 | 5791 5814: 0.2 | 15.4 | 15.1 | 15.3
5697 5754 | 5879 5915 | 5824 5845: -1.4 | 15.4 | 15.6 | 14.1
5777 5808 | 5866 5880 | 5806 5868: 0.2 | 14.8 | 15.3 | 15.7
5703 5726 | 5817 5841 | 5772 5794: 1.0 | 15.6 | 14.7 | 15.3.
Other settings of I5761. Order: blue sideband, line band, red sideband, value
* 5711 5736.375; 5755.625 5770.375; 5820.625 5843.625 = 0.02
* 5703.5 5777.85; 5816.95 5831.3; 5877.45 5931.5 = -0.03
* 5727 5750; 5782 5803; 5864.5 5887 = 0.03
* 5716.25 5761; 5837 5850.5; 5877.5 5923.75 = -0.08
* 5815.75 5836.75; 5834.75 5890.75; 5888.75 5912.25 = -0.04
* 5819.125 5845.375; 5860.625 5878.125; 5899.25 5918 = -0.03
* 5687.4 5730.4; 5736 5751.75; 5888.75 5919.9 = -0.04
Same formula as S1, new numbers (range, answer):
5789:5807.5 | 15.2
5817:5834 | 15.3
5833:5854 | 15.3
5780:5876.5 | 15.2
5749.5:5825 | 15.1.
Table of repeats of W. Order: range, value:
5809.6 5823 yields 14.9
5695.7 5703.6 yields 14.2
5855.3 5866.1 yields 15.4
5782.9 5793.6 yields 14.6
